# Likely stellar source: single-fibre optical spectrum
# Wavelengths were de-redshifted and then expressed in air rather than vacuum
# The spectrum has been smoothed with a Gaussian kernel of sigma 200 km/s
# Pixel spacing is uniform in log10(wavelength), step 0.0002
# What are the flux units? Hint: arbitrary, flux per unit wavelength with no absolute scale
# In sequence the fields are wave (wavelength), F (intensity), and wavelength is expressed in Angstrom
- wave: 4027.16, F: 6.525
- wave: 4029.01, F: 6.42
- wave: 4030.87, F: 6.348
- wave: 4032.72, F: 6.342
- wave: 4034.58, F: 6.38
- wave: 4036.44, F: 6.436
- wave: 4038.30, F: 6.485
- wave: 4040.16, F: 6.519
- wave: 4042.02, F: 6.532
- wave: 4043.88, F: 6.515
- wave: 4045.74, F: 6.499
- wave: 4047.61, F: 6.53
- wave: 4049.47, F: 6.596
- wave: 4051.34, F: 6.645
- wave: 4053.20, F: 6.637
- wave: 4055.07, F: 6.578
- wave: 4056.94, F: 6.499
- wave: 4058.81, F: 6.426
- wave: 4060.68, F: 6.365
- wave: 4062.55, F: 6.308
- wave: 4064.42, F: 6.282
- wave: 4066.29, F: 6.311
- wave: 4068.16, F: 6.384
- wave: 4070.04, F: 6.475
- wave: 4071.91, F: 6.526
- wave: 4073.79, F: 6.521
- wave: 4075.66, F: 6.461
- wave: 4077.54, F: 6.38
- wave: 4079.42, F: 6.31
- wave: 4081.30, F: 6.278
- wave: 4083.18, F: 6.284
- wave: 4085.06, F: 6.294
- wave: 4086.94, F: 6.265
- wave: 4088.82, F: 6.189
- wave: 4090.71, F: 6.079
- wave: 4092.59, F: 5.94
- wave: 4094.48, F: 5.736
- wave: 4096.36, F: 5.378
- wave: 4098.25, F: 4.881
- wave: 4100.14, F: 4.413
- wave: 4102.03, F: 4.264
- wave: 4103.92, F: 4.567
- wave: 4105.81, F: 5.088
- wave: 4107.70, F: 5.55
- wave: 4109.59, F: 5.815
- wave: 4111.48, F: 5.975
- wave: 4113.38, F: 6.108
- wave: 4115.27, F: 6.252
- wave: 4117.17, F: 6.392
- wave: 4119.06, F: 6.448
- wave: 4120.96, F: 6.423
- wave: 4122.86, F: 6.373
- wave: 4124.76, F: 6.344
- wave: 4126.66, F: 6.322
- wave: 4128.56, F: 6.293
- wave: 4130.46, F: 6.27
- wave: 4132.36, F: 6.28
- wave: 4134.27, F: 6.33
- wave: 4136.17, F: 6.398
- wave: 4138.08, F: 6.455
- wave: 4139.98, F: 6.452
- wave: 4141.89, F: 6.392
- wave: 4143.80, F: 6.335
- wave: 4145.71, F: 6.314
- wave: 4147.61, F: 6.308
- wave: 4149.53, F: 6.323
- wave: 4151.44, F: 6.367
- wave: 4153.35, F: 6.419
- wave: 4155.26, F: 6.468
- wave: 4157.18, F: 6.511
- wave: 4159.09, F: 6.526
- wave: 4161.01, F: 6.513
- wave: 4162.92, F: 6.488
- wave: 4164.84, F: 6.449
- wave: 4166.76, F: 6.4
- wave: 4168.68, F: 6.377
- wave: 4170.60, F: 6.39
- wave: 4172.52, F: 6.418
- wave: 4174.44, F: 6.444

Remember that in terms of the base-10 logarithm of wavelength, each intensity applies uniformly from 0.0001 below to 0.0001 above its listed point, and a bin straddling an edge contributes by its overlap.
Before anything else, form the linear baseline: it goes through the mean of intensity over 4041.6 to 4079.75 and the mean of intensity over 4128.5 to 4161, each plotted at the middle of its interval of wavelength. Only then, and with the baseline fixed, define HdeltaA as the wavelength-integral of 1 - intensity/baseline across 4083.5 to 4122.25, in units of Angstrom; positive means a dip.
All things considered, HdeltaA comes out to 4.27 Angstrom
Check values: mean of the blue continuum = 6.47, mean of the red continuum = 6.38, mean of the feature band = 5.72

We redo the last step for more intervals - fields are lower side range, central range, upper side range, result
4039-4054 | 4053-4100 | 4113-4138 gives 2.05 Angstrom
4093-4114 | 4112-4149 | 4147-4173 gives -3.37 Angstrom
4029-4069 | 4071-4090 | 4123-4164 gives 0.26 Angstrom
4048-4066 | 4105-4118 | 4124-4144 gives 1.02 Angstrom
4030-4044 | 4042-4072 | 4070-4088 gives -0.29 Angstrom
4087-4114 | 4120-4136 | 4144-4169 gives -1.11 Angstrom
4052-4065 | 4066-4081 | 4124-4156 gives 0.03 Angstrom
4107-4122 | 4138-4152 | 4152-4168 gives -0.01 Angstrom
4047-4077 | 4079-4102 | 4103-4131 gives 1.75 Angstrom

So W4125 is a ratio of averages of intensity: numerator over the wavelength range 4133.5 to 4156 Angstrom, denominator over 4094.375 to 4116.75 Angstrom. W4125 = 1.19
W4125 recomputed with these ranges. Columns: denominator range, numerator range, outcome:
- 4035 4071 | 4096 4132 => 0.89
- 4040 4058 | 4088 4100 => 0.86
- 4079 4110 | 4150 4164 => 1.16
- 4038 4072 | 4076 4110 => 0.87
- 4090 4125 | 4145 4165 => 1.13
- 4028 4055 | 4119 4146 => 0.98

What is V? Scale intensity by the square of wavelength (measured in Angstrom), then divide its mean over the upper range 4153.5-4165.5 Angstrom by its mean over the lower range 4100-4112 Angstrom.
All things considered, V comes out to 1.30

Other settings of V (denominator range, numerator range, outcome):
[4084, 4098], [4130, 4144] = 1.10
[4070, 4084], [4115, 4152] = 1.02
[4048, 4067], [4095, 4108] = 0.77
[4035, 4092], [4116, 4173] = 1.04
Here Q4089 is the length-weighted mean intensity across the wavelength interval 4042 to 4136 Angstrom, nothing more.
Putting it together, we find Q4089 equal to 6.13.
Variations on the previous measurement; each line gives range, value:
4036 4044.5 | 6.5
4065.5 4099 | 6.16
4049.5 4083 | 6.43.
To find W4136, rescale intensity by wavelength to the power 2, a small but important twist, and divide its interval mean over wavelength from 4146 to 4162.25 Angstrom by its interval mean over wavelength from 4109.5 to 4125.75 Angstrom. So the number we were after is 1.0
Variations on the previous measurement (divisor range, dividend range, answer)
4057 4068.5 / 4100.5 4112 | 0.83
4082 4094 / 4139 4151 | 1.06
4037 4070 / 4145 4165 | 1.04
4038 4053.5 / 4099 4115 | 0.83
